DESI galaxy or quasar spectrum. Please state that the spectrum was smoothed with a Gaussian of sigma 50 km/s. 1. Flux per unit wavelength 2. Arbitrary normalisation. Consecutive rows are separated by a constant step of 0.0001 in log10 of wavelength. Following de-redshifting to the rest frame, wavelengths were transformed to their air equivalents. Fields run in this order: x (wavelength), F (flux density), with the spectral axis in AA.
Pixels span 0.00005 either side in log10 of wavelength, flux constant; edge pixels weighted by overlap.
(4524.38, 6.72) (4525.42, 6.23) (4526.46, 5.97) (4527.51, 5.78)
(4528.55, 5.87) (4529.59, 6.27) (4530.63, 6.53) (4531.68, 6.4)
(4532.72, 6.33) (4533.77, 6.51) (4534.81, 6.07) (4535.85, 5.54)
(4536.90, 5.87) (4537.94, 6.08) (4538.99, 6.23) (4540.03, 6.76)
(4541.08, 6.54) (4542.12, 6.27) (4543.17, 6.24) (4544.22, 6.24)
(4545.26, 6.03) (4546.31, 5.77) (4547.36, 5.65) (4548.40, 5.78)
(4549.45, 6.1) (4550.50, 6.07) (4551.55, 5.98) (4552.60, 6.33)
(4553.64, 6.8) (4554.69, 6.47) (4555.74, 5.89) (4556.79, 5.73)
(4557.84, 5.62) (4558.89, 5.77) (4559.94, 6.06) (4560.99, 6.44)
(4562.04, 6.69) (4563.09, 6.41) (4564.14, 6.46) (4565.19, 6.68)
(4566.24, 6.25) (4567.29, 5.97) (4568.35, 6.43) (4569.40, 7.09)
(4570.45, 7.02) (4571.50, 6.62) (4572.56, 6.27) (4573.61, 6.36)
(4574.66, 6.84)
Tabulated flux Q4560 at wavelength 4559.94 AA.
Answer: 6.06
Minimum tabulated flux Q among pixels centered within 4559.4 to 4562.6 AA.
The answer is 6.06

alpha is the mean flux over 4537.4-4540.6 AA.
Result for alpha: 6.36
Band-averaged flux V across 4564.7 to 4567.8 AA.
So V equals 6.3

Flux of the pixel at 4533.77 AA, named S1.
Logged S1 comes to 6.51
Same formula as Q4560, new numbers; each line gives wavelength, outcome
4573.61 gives 6.36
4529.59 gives 6.27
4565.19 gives 6.68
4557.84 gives 5.62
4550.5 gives 6.07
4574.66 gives 6.84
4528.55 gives 5.87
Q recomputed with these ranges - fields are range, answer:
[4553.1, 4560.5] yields 5.62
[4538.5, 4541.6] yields 6.23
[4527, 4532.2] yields 5.78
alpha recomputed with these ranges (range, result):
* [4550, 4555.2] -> 6.33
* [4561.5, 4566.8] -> 6.5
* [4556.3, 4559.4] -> 5.7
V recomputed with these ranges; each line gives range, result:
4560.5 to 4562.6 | 6.57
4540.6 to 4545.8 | 6.26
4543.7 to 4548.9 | 5.9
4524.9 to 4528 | 5.99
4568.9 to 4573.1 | 6.75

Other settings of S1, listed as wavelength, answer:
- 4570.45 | 7.02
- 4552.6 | 6.33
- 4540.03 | 6.76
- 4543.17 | 6.24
